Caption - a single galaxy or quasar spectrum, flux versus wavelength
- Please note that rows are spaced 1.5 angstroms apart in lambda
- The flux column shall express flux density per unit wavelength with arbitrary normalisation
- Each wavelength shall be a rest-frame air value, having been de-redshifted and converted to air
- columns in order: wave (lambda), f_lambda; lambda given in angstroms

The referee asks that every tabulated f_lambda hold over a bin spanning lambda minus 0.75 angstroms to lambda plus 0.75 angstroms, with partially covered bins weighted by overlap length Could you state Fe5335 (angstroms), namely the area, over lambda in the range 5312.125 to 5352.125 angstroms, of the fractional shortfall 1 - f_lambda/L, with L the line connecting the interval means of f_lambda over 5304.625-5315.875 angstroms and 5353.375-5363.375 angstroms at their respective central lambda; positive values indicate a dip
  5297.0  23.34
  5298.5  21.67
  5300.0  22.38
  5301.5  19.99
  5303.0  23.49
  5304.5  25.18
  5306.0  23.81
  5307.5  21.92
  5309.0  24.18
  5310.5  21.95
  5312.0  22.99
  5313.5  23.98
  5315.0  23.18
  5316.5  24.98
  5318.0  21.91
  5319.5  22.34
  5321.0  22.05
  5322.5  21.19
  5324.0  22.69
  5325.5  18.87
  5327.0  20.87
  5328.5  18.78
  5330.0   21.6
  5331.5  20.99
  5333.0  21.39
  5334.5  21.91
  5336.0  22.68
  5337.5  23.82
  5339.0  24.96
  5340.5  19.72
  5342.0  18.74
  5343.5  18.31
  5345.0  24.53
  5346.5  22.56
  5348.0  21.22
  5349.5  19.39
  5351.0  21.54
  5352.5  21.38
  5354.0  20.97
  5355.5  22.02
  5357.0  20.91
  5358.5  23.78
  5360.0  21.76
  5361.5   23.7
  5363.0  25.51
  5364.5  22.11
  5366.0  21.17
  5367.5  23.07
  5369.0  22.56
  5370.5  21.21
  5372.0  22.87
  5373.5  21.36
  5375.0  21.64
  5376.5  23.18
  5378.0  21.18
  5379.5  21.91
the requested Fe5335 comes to 2.2 angstroms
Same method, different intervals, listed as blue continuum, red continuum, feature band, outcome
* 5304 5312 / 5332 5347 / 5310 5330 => 0.7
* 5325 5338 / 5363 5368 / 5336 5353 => 0.2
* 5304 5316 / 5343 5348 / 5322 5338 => 0.9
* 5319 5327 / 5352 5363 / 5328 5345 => 0.3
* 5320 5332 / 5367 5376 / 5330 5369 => -0.7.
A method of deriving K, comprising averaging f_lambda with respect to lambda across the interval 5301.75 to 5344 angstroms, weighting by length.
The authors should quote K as 22.1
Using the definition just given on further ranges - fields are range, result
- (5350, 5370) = 22.3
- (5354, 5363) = 22.6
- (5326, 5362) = 21.5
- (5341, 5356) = 21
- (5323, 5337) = 21.1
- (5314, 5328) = 22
